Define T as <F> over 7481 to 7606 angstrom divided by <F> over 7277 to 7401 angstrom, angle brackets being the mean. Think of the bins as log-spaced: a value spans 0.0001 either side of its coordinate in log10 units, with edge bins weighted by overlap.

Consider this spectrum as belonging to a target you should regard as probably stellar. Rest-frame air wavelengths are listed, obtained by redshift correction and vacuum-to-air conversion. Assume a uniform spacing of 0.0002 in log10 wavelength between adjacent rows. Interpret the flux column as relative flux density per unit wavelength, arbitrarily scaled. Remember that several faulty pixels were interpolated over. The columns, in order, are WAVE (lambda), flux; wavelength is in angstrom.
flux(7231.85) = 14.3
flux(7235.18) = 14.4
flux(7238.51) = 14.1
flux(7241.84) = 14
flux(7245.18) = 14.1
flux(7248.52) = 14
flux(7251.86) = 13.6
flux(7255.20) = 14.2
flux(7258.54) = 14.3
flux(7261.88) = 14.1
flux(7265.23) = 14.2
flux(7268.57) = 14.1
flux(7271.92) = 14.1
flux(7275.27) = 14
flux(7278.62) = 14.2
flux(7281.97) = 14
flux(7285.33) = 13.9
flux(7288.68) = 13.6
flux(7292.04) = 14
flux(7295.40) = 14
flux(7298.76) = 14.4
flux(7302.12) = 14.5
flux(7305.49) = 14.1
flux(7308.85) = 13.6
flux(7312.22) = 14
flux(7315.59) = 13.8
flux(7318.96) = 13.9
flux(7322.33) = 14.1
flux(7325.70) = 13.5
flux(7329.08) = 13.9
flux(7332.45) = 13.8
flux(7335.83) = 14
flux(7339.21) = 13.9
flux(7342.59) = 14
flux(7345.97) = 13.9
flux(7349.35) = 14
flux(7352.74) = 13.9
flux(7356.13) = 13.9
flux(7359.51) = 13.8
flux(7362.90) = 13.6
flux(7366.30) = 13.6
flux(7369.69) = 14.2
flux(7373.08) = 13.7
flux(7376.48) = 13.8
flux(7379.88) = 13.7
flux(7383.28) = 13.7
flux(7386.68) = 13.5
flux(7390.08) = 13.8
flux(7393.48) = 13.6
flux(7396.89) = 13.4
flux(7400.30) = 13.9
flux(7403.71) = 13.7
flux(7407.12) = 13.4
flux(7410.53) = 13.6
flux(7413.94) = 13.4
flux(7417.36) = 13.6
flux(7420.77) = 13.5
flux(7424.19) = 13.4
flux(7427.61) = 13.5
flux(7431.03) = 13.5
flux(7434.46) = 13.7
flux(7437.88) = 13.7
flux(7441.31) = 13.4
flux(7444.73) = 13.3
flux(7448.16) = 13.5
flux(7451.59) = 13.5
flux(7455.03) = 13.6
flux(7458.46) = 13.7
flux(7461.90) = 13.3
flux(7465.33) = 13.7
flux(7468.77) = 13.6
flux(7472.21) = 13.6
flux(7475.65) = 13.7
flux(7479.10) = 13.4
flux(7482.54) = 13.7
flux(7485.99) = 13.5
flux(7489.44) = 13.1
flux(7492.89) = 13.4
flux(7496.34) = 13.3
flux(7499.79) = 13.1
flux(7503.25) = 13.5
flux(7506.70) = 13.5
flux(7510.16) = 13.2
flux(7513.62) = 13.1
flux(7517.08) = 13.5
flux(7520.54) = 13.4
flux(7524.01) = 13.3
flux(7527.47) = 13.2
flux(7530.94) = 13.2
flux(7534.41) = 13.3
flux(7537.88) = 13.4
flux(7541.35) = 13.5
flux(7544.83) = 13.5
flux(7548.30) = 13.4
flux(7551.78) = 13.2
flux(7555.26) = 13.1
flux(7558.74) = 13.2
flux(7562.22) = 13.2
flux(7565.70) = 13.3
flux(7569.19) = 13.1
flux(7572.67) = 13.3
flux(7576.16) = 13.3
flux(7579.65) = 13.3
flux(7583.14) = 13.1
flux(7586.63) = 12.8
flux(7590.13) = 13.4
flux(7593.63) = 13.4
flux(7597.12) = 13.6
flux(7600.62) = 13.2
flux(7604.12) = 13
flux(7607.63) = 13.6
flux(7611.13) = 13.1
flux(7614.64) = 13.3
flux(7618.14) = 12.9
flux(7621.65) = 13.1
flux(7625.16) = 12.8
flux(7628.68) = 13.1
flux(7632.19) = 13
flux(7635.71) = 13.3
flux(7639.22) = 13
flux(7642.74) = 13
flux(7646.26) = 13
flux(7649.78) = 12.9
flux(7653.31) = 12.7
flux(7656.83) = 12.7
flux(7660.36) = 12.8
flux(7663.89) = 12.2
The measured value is 1.0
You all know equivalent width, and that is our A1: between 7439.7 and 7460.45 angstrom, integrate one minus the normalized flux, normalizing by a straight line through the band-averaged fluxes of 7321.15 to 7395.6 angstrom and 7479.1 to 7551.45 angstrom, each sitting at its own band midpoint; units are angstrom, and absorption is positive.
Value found 0.07 angstrom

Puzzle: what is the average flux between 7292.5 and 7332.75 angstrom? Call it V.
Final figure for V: 14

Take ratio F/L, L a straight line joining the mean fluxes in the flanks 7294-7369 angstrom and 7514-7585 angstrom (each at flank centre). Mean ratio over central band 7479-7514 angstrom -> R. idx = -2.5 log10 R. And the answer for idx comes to 0.01 mag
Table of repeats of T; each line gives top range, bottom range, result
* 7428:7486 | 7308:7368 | 0.98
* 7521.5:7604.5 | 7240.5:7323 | 0.95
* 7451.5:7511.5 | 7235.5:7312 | 0.96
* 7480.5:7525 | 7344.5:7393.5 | 0.97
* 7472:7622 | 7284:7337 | 0.95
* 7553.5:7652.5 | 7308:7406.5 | 0.95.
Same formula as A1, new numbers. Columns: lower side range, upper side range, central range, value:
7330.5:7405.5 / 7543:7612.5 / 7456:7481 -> -0.1 angstrom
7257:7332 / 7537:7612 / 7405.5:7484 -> 0.5 angstrom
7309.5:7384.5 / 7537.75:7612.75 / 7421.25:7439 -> 0.1 angstrom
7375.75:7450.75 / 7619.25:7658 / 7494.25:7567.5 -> -0.3 angstrom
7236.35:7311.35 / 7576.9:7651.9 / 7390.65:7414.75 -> 0.2 angstrom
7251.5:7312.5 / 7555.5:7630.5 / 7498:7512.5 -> 0.1 angstrom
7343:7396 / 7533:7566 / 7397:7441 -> 0.3 angstrom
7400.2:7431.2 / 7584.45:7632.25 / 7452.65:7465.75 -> -0.1 angstrom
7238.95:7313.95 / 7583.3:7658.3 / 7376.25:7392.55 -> 0.1 angstrom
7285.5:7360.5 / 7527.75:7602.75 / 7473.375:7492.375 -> 0.0 angstrom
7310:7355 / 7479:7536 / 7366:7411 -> 0.1 angstrom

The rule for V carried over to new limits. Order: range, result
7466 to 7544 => 13.4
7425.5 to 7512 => 13.5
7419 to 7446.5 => 13.5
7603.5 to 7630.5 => 13.1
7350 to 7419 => 13.7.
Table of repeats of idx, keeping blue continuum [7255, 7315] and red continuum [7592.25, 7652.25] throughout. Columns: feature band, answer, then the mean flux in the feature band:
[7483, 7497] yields 0.01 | 13.4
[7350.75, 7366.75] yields 0.01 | 13.8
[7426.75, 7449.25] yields 0.01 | 13.5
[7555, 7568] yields 0.01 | 13.2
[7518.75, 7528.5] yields 0.01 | 13.3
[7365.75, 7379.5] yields 0.00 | 13.8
